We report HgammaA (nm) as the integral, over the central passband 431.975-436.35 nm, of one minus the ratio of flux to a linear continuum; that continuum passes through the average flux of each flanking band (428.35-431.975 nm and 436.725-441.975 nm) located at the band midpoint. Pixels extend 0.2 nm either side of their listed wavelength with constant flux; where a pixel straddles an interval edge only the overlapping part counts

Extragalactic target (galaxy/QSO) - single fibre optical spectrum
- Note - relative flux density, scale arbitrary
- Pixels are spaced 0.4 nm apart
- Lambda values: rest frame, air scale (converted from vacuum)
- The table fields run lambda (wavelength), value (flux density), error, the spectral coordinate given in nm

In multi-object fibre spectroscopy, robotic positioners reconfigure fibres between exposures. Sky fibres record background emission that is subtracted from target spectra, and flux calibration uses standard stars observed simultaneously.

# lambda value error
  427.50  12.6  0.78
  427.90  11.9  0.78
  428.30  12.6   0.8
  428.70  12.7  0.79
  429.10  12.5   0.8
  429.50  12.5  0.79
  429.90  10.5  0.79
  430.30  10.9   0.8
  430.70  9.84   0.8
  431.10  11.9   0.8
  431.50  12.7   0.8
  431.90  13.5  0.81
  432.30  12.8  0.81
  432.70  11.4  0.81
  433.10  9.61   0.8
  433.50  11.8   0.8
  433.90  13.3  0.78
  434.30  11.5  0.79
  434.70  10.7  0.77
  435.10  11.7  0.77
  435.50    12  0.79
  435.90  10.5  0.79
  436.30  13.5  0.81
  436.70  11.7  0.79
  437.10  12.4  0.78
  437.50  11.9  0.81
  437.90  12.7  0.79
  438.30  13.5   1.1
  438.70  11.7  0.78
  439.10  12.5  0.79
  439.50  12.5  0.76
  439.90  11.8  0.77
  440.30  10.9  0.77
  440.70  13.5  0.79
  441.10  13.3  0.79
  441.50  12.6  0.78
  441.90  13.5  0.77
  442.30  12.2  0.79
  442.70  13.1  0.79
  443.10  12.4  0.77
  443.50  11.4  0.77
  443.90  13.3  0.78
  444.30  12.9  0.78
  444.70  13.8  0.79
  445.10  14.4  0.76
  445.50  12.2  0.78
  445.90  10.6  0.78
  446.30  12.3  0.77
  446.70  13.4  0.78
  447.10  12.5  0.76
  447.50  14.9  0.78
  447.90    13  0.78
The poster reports 0.16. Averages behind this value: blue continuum 11.9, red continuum 12.5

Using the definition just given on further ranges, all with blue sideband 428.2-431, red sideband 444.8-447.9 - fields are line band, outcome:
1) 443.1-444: 0.033 nm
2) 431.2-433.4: -0.029 nm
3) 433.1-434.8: 0.047 nm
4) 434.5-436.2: 0.101 nm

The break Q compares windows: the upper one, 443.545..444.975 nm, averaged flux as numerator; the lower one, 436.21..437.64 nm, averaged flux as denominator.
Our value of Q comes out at 1.07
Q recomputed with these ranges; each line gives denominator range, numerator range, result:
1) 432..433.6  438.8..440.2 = 1.05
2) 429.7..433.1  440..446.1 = 1.09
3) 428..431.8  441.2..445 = 1.09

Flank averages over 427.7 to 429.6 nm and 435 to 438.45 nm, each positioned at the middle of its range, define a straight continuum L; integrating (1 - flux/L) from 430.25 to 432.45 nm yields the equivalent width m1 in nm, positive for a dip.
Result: 0.065 nm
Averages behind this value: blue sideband 12.4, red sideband 12.2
